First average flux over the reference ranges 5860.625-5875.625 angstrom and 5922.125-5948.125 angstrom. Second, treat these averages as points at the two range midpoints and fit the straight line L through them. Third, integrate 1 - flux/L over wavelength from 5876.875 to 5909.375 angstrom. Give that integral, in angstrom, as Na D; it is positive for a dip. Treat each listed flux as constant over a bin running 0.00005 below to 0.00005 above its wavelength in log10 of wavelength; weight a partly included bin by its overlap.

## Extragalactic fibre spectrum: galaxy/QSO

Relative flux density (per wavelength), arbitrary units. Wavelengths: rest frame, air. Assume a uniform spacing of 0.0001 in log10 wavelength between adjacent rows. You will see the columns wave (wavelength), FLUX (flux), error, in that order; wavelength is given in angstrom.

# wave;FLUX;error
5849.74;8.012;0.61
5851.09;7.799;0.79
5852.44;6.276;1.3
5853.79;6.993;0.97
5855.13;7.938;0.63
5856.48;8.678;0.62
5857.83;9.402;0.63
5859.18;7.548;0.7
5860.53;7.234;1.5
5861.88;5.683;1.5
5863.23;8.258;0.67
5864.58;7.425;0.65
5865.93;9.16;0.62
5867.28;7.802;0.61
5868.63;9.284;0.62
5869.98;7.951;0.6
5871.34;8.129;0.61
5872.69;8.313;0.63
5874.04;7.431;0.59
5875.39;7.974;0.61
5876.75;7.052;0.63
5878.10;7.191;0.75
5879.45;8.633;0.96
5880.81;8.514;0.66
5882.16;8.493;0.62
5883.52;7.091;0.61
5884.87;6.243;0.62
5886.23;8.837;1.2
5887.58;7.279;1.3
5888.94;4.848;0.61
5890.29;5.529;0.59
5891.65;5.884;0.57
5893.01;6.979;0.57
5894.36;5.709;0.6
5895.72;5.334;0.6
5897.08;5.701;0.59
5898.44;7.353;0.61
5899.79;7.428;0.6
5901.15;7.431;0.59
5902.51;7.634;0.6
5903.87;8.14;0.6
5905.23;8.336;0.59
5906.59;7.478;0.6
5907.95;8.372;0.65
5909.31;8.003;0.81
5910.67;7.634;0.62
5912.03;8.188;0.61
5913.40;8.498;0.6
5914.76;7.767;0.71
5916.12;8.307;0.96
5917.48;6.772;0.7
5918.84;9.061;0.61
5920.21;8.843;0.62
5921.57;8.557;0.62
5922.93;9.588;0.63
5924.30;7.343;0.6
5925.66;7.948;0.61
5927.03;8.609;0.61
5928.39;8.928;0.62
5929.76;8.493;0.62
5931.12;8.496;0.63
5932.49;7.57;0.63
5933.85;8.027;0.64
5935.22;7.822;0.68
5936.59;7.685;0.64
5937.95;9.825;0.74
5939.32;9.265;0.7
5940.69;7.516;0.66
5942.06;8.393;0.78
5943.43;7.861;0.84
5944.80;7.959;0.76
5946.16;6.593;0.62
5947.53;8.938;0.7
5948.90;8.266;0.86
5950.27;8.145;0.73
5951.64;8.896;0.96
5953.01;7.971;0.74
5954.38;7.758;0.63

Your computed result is 3.55 angstrom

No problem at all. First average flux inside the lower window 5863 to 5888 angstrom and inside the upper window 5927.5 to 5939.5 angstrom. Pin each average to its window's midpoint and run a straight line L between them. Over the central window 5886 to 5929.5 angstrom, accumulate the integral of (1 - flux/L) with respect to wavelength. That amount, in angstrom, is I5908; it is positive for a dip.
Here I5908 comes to 3.48 angstrom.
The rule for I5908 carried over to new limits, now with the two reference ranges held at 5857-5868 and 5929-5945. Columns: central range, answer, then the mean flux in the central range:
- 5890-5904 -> 2.5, 6.62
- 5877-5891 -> 1.2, 7.26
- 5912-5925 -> -0.2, 8.3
